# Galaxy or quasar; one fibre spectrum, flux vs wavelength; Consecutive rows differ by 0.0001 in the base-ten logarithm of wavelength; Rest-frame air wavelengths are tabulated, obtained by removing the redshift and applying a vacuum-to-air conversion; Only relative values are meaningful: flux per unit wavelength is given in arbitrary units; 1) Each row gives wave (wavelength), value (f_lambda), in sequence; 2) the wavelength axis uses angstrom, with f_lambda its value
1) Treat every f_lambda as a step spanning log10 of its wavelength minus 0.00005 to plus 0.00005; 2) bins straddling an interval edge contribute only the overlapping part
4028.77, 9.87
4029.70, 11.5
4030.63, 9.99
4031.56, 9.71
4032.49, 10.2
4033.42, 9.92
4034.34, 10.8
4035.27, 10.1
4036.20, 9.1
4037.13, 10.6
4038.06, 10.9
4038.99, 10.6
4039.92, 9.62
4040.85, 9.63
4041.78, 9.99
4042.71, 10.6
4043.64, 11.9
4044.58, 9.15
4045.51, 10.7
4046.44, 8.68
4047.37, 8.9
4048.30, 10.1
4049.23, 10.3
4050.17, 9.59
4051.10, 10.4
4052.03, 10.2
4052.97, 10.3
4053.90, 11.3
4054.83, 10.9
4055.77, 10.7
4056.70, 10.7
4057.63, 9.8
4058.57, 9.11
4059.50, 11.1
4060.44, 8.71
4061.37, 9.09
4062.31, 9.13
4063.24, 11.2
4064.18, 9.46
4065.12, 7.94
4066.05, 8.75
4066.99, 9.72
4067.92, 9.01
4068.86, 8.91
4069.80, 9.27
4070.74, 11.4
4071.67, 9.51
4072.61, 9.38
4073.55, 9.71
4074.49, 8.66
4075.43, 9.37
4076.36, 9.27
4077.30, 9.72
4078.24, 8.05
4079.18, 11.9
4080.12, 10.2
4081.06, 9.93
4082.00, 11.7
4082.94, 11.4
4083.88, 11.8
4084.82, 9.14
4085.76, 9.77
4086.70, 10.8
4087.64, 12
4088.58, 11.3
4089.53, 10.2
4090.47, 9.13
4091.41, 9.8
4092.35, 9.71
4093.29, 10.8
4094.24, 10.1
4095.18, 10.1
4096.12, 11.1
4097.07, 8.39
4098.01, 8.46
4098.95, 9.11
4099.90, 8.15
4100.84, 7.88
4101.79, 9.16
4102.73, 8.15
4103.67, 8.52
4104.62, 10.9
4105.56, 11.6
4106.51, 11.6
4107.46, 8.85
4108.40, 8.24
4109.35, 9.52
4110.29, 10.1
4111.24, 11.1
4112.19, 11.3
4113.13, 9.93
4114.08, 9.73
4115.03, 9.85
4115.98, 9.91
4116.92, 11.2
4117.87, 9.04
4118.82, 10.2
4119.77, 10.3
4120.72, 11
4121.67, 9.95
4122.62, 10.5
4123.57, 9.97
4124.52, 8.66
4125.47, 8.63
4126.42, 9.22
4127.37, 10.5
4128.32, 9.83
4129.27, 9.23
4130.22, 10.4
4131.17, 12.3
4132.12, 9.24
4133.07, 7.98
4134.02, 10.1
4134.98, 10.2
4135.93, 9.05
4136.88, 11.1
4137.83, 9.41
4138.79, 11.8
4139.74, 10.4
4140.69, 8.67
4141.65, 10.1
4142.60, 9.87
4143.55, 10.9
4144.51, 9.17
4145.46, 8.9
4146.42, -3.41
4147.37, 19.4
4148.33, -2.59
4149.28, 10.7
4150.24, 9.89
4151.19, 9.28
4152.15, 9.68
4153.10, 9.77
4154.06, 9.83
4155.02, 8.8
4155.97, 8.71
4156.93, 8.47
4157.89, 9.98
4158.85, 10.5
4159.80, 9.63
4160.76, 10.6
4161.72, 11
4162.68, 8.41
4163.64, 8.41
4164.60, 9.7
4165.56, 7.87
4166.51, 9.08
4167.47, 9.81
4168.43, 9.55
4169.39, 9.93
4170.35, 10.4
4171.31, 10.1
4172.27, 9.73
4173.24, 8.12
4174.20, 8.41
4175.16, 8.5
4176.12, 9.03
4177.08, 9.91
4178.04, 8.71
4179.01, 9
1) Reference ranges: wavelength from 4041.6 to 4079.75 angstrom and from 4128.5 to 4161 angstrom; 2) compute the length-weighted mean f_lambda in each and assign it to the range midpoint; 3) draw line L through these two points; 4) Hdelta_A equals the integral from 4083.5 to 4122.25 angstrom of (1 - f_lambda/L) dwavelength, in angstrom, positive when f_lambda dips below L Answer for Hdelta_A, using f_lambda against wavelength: -1.47 angstrom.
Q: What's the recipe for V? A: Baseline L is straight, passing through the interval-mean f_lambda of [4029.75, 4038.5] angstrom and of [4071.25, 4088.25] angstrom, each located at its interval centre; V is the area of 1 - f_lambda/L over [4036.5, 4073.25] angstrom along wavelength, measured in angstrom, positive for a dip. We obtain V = 0.92 angstrom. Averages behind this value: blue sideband 10.2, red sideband 10.1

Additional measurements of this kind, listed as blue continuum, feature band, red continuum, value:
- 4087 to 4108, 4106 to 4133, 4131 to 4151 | -1.5 angstrom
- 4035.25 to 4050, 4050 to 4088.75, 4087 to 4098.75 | 0.2 angstrom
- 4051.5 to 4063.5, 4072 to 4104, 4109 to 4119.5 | 1.2 angstrom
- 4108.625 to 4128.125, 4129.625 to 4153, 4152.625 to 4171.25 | 1.1 angstrom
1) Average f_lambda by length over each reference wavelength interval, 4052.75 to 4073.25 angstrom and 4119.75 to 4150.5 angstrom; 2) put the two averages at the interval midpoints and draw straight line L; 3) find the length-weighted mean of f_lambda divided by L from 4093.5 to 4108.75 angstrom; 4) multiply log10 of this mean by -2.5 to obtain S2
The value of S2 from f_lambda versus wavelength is 0.02 mag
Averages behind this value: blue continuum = 9.78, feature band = 9.43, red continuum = 9.42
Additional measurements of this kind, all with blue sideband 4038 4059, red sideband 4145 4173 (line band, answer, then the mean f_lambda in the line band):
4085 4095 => -0.06 mag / 10.3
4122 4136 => -0.05 mag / 9.74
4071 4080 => 0.03 mag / 9.58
